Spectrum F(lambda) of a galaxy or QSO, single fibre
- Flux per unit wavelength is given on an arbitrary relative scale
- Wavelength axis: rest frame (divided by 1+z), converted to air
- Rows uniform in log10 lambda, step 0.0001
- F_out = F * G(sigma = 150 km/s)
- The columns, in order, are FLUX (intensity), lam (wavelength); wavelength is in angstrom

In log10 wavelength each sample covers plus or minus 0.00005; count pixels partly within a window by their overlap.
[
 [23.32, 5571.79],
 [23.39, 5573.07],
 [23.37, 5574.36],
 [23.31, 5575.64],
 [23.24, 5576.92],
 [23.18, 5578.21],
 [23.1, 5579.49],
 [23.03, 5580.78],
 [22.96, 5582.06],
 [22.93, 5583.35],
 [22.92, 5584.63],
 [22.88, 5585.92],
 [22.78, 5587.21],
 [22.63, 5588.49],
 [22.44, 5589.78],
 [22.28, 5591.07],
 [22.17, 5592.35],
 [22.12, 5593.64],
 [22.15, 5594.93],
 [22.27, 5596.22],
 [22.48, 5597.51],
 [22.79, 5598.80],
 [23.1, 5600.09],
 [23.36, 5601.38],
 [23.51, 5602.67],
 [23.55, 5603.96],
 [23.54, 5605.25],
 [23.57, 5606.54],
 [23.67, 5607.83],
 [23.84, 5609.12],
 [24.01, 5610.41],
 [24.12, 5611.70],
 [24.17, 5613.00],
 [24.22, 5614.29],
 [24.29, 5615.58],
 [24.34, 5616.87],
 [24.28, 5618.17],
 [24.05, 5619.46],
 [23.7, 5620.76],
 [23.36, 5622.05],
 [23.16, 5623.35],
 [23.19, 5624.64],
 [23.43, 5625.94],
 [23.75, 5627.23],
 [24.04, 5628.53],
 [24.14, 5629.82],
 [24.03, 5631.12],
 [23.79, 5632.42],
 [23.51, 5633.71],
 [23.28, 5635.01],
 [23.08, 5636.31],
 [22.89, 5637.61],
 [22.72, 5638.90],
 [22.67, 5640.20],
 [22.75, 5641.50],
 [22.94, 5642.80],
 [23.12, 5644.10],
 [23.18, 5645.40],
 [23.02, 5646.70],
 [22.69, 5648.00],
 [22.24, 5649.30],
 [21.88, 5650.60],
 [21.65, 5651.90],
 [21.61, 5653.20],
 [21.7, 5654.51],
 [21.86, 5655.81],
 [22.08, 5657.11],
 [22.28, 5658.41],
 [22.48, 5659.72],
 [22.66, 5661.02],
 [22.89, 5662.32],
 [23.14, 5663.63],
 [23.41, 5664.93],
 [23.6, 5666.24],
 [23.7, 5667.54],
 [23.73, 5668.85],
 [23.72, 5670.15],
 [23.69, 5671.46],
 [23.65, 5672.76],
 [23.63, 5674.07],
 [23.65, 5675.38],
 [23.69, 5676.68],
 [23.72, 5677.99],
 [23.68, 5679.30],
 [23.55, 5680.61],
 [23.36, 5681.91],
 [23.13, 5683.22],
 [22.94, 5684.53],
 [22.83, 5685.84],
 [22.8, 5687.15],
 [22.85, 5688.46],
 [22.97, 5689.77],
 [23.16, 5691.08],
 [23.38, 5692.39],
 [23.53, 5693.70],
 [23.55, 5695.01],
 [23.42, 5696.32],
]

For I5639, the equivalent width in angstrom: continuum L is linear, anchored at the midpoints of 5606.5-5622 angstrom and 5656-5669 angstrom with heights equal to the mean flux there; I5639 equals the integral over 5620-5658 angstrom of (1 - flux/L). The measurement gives 0.8 angstrom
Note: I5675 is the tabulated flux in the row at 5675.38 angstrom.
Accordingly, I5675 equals 23.65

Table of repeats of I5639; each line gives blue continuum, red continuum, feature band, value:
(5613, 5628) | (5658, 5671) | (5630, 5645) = 0.2 angstrom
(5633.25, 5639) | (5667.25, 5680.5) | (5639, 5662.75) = 0.9 angstrom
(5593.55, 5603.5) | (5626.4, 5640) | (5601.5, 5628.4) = -0.8 angstrom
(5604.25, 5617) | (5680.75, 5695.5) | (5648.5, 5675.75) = 0.7 angstrom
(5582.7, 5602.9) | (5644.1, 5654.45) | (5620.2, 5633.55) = -0.7 angstrom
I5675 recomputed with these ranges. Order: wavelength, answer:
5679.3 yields 23.68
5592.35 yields 22.17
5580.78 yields 23.03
